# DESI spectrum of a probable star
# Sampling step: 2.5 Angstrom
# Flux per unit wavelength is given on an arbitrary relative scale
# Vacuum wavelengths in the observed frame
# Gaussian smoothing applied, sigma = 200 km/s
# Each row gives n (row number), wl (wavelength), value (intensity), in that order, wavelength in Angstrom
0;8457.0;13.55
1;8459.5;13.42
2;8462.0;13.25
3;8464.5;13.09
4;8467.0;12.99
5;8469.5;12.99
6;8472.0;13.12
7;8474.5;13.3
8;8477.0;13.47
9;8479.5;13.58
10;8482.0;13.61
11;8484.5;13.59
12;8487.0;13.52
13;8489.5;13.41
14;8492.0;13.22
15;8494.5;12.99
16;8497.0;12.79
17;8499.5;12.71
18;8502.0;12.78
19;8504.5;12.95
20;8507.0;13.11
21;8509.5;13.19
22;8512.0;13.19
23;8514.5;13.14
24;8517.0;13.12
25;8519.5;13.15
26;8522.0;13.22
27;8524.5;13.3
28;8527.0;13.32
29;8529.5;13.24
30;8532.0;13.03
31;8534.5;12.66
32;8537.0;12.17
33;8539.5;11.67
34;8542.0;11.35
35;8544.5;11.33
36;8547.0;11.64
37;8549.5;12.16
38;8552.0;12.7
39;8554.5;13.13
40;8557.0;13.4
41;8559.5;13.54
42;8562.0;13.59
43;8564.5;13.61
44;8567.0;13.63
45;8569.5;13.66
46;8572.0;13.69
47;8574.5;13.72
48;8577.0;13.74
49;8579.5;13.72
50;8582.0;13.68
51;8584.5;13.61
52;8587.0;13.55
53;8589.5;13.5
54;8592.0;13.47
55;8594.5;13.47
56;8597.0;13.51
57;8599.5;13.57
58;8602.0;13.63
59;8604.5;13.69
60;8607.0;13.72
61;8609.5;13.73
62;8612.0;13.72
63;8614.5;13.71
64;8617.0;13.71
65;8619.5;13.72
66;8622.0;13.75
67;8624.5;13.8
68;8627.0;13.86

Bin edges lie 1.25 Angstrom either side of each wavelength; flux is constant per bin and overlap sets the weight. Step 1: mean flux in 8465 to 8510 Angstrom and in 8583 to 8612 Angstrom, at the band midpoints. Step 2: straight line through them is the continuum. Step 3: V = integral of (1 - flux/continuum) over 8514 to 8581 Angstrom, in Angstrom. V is 2.1 Angstrom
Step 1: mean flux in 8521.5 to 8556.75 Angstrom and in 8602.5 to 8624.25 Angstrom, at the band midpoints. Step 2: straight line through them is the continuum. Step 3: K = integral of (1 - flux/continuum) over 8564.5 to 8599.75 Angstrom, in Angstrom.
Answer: -1.1 Angstrom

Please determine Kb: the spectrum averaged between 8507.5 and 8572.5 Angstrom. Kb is 12.9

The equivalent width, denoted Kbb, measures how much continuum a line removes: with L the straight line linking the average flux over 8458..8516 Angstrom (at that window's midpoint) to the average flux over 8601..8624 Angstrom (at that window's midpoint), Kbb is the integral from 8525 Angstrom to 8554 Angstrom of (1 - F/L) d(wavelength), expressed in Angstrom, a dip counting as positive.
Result 2.3 Angstrom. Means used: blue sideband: 13.2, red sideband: 13.7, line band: 12.3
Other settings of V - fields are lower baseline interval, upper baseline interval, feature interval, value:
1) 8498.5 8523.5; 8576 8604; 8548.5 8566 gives 0.25 Angstrom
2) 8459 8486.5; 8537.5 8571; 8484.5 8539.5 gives -0.05 Angstrom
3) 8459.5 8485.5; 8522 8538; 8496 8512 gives 0.22 Angstrom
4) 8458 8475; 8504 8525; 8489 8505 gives 0.24 Angstrom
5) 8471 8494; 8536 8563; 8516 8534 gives -0.56 Angstrom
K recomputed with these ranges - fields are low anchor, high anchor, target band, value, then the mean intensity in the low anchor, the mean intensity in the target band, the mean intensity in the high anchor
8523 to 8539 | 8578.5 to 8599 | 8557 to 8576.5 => -0.5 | 12.9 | 13.6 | 13.6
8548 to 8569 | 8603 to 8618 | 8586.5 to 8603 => 0.0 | 13.2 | 13.5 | 13.7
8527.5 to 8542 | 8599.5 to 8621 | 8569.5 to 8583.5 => -0.6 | 12.5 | 13.7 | 13.7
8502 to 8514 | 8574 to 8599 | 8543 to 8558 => 1.1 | 13.1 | 12.4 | 13.6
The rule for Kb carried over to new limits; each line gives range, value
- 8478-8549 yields 12.9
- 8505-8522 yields 13.1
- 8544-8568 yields 12.9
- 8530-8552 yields 12.1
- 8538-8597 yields 13.1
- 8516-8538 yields 13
